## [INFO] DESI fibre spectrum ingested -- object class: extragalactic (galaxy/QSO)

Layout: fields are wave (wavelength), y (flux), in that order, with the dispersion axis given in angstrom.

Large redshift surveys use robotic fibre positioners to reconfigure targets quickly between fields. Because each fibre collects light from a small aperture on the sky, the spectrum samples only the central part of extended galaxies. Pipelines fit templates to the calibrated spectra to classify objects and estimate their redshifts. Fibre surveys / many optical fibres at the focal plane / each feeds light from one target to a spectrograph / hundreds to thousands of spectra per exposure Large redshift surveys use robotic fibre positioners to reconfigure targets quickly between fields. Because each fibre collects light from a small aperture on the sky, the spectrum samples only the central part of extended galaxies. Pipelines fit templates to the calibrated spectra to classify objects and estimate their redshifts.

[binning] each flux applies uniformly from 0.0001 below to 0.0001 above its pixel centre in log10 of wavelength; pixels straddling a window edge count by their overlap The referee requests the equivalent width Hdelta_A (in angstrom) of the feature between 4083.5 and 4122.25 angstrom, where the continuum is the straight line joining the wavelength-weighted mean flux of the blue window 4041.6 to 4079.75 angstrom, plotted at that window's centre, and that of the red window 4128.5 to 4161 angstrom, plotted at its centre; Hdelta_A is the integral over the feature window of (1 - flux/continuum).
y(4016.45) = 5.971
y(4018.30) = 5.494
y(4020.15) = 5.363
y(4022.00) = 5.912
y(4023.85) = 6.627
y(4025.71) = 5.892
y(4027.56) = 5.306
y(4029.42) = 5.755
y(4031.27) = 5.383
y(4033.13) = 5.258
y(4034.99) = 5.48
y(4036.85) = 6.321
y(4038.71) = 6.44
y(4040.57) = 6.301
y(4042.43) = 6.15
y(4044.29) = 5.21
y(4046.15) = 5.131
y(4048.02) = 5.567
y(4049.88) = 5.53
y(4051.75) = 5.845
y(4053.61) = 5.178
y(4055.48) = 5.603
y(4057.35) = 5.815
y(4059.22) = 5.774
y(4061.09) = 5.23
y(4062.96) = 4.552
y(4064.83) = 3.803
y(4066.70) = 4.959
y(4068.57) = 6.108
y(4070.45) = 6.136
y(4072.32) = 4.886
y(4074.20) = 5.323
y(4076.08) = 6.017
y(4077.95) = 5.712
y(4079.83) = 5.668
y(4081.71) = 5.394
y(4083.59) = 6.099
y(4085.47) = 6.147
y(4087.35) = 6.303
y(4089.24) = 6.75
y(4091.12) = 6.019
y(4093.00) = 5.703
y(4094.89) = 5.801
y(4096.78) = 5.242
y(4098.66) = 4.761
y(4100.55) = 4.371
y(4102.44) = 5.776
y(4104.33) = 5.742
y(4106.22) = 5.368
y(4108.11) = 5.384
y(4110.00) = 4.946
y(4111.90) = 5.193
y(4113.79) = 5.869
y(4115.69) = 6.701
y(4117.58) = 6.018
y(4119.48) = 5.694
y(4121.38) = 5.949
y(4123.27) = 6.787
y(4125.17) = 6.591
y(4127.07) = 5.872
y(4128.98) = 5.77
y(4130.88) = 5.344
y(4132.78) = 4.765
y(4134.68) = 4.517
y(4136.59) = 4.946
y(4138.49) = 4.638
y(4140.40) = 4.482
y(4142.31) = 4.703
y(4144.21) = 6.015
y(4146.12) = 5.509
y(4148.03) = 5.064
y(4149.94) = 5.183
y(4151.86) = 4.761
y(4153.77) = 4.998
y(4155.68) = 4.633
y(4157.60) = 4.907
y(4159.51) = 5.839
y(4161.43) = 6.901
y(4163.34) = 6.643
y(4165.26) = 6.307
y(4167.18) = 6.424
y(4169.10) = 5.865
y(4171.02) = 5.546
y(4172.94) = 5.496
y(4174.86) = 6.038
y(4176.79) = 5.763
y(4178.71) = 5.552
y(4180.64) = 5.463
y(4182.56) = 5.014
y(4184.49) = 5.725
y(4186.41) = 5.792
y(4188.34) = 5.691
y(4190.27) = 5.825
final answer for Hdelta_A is -3.2 angstrom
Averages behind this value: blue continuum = 5.43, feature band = 5.7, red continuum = 5.08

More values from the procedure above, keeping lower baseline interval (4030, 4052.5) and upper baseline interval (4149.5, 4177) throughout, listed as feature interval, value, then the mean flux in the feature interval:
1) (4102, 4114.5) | 0.56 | 5.45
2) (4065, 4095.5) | -0.29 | 5.76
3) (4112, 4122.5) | -0.53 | 5.99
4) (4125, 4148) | 1.98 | 5.21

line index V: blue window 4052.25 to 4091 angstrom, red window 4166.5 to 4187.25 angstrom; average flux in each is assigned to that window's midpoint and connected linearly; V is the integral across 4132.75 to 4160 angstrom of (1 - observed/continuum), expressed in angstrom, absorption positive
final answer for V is 3.2 angstrom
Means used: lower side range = 5.59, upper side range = 5.69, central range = 4.99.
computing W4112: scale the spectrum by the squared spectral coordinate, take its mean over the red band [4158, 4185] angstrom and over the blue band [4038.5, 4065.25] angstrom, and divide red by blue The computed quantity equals 1.1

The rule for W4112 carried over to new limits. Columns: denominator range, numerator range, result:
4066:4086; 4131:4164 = 0.95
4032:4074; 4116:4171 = 1.05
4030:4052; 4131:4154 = 0.92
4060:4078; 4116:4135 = 1.13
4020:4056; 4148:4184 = 1.04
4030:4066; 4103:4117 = 1.05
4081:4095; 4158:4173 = 1.05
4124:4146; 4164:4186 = 1.11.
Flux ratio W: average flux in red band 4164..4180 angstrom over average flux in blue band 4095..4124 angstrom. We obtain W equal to 1.05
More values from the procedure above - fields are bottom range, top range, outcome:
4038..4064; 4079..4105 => 1.02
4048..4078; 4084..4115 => 1.04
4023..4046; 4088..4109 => 0.95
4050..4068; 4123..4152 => 1.01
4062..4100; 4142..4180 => 1.01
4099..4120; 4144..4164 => 0.99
